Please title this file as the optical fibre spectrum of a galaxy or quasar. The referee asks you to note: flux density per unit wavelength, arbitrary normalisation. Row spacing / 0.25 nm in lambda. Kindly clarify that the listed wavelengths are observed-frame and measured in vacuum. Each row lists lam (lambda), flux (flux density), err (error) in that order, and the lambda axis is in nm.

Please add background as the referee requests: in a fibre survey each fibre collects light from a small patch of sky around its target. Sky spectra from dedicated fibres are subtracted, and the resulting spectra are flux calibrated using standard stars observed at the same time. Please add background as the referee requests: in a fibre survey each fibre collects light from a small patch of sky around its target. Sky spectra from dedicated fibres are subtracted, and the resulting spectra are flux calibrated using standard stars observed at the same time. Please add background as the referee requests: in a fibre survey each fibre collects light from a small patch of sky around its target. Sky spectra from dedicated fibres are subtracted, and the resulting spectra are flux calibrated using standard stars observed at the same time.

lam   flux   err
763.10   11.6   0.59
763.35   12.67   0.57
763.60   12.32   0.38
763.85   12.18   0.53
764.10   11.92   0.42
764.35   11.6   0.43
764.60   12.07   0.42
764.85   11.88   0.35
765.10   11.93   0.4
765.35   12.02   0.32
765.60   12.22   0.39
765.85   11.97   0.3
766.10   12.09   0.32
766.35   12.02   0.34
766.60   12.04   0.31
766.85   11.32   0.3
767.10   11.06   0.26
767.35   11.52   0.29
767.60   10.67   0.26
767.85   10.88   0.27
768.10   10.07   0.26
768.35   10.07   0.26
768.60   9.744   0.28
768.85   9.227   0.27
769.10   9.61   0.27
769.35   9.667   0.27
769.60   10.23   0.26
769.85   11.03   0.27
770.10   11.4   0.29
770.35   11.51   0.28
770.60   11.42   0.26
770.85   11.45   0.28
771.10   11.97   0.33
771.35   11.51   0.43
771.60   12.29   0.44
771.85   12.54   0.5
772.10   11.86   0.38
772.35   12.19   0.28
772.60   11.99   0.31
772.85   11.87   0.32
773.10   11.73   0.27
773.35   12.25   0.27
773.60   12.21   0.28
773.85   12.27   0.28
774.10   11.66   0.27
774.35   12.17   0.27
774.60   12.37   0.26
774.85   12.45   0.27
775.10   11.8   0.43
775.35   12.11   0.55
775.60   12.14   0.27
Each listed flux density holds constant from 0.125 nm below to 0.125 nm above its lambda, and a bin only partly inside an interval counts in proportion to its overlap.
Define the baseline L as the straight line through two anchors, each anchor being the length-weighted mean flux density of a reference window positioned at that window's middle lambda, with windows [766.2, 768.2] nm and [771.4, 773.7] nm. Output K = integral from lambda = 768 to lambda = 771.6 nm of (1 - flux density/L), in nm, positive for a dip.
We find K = 0.29 nm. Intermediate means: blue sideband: 11.2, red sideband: 12.1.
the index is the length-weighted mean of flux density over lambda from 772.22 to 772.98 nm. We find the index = 12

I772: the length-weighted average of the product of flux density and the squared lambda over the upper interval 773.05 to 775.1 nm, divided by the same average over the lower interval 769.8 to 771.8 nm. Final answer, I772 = 1.1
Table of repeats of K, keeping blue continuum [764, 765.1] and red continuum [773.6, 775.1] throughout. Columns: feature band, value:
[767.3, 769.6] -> 0.36 nm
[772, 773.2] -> 0.02 nm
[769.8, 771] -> 0.06 nm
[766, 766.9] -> 0.00 nm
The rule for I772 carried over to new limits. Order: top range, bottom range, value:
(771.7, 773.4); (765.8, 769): 1.12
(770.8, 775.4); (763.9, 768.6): 1.07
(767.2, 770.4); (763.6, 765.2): 0.88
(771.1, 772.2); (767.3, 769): 1.19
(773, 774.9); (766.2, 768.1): 1.09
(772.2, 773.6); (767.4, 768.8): 1.18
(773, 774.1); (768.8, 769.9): 1.23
